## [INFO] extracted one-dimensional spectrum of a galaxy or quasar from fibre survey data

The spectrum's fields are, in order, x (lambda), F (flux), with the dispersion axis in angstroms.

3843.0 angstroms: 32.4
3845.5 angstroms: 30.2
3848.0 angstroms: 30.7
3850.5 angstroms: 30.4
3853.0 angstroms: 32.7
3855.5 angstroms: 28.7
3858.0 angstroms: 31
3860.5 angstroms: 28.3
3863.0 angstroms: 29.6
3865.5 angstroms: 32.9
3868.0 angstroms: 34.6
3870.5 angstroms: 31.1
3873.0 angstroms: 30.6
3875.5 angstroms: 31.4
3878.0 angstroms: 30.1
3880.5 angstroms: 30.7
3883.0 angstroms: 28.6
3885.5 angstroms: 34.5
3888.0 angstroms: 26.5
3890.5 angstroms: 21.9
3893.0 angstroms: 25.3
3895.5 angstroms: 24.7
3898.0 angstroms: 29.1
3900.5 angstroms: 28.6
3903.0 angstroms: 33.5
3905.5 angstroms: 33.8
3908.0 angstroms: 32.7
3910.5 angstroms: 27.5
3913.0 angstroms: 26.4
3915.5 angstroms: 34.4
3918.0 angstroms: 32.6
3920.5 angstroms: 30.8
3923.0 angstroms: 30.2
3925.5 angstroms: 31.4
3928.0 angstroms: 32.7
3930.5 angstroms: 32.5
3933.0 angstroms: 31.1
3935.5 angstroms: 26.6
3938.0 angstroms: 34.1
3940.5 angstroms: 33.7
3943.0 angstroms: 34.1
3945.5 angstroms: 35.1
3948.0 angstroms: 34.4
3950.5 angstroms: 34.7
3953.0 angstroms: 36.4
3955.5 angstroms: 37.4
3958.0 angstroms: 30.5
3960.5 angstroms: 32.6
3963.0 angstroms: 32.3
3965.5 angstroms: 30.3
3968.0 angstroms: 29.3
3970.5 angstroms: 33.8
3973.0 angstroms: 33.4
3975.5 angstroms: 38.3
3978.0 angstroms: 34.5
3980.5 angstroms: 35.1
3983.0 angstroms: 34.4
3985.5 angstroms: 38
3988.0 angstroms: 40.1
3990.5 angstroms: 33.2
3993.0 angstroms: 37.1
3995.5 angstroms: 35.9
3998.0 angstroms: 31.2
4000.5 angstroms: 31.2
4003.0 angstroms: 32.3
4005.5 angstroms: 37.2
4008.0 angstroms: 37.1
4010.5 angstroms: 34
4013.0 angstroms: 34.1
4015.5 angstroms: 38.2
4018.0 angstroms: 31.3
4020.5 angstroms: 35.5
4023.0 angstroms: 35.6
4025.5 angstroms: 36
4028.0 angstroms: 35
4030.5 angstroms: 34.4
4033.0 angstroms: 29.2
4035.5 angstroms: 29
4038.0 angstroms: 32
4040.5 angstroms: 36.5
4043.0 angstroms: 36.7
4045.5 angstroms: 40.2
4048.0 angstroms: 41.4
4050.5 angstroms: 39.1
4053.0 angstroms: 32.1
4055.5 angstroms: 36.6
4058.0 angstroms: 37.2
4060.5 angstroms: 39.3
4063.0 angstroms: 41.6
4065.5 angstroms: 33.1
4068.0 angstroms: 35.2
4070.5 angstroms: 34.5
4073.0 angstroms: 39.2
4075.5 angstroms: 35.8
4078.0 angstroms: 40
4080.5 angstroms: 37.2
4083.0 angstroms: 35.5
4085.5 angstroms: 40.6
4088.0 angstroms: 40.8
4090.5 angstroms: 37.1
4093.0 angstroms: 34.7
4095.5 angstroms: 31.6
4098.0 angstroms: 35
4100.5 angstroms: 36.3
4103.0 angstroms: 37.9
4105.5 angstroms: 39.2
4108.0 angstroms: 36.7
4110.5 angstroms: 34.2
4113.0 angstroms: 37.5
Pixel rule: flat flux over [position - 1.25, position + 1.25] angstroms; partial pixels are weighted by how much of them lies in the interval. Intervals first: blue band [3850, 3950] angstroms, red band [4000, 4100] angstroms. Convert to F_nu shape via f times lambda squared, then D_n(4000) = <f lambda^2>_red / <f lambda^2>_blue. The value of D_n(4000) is 1.3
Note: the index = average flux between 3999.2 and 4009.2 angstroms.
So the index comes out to 34.4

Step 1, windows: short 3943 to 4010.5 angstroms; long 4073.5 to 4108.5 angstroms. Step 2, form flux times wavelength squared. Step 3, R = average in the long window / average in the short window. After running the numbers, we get 1.14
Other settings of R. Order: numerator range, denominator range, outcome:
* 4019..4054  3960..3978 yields 1.10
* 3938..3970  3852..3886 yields 1.13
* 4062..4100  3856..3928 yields 1.34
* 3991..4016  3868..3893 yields 1.25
